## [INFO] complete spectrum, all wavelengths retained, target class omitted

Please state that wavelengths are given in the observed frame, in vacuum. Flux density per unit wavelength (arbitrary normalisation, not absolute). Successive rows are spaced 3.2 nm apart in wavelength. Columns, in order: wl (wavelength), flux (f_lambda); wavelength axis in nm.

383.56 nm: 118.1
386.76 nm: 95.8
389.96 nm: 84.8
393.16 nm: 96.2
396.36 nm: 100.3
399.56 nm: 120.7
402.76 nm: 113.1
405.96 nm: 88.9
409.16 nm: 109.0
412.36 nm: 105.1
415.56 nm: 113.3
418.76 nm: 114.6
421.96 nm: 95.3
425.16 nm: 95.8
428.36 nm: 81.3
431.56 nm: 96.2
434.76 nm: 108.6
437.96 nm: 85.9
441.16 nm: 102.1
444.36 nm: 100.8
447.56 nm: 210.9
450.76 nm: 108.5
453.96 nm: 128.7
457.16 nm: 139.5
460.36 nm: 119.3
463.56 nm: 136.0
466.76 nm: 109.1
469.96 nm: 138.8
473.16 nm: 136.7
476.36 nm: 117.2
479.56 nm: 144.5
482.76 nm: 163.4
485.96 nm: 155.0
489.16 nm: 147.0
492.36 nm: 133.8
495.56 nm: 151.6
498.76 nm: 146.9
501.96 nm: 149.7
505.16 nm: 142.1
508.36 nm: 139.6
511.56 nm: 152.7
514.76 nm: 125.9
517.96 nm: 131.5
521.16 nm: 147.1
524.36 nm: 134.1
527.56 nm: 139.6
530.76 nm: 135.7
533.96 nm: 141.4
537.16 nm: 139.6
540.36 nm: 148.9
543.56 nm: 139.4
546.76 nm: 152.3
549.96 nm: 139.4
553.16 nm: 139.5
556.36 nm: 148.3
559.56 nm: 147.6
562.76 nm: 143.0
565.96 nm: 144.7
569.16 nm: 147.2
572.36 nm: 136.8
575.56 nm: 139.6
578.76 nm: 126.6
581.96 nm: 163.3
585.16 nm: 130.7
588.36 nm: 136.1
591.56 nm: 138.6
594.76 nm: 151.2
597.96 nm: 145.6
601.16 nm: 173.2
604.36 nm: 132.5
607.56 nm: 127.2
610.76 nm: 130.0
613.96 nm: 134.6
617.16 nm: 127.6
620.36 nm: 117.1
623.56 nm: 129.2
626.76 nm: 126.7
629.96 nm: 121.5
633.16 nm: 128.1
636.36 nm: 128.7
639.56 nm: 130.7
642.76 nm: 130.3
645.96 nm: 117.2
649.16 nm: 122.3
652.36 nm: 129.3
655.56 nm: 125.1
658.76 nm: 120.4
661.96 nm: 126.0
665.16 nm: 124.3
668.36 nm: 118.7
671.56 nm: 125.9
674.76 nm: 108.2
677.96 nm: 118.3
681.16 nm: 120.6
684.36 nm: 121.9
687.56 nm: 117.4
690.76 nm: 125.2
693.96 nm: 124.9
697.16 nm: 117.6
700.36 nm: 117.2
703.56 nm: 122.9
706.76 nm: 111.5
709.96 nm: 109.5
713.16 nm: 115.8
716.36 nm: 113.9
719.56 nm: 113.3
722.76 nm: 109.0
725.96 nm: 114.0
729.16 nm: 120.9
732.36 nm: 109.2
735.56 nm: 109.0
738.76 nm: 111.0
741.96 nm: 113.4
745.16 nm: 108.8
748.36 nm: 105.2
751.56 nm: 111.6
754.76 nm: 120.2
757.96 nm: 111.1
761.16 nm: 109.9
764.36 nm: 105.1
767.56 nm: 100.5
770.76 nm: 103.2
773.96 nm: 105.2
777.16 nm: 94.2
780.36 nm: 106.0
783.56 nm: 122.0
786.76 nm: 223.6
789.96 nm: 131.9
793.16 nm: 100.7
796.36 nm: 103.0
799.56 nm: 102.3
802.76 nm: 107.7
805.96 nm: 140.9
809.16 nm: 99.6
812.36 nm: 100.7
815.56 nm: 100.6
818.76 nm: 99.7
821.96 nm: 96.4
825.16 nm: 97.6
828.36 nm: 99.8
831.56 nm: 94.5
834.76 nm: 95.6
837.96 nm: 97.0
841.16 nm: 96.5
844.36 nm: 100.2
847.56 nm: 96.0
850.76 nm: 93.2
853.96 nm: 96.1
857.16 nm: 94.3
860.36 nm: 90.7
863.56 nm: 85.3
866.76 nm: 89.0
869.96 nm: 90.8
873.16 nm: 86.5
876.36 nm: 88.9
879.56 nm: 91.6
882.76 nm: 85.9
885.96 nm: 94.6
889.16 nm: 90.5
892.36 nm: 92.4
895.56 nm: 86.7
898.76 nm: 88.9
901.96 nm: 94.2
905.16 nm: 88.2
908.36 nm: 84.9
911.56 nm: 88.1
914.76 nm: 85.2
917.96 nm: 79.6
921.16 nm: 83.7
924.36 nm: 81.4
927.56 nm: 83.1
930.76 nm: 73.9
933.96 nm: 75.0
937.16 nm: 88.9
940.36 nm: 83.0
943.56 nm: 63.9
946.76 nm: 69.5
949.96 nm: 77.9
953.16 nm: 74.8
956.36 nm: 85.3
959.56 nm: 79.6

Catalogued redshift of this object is 0.20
